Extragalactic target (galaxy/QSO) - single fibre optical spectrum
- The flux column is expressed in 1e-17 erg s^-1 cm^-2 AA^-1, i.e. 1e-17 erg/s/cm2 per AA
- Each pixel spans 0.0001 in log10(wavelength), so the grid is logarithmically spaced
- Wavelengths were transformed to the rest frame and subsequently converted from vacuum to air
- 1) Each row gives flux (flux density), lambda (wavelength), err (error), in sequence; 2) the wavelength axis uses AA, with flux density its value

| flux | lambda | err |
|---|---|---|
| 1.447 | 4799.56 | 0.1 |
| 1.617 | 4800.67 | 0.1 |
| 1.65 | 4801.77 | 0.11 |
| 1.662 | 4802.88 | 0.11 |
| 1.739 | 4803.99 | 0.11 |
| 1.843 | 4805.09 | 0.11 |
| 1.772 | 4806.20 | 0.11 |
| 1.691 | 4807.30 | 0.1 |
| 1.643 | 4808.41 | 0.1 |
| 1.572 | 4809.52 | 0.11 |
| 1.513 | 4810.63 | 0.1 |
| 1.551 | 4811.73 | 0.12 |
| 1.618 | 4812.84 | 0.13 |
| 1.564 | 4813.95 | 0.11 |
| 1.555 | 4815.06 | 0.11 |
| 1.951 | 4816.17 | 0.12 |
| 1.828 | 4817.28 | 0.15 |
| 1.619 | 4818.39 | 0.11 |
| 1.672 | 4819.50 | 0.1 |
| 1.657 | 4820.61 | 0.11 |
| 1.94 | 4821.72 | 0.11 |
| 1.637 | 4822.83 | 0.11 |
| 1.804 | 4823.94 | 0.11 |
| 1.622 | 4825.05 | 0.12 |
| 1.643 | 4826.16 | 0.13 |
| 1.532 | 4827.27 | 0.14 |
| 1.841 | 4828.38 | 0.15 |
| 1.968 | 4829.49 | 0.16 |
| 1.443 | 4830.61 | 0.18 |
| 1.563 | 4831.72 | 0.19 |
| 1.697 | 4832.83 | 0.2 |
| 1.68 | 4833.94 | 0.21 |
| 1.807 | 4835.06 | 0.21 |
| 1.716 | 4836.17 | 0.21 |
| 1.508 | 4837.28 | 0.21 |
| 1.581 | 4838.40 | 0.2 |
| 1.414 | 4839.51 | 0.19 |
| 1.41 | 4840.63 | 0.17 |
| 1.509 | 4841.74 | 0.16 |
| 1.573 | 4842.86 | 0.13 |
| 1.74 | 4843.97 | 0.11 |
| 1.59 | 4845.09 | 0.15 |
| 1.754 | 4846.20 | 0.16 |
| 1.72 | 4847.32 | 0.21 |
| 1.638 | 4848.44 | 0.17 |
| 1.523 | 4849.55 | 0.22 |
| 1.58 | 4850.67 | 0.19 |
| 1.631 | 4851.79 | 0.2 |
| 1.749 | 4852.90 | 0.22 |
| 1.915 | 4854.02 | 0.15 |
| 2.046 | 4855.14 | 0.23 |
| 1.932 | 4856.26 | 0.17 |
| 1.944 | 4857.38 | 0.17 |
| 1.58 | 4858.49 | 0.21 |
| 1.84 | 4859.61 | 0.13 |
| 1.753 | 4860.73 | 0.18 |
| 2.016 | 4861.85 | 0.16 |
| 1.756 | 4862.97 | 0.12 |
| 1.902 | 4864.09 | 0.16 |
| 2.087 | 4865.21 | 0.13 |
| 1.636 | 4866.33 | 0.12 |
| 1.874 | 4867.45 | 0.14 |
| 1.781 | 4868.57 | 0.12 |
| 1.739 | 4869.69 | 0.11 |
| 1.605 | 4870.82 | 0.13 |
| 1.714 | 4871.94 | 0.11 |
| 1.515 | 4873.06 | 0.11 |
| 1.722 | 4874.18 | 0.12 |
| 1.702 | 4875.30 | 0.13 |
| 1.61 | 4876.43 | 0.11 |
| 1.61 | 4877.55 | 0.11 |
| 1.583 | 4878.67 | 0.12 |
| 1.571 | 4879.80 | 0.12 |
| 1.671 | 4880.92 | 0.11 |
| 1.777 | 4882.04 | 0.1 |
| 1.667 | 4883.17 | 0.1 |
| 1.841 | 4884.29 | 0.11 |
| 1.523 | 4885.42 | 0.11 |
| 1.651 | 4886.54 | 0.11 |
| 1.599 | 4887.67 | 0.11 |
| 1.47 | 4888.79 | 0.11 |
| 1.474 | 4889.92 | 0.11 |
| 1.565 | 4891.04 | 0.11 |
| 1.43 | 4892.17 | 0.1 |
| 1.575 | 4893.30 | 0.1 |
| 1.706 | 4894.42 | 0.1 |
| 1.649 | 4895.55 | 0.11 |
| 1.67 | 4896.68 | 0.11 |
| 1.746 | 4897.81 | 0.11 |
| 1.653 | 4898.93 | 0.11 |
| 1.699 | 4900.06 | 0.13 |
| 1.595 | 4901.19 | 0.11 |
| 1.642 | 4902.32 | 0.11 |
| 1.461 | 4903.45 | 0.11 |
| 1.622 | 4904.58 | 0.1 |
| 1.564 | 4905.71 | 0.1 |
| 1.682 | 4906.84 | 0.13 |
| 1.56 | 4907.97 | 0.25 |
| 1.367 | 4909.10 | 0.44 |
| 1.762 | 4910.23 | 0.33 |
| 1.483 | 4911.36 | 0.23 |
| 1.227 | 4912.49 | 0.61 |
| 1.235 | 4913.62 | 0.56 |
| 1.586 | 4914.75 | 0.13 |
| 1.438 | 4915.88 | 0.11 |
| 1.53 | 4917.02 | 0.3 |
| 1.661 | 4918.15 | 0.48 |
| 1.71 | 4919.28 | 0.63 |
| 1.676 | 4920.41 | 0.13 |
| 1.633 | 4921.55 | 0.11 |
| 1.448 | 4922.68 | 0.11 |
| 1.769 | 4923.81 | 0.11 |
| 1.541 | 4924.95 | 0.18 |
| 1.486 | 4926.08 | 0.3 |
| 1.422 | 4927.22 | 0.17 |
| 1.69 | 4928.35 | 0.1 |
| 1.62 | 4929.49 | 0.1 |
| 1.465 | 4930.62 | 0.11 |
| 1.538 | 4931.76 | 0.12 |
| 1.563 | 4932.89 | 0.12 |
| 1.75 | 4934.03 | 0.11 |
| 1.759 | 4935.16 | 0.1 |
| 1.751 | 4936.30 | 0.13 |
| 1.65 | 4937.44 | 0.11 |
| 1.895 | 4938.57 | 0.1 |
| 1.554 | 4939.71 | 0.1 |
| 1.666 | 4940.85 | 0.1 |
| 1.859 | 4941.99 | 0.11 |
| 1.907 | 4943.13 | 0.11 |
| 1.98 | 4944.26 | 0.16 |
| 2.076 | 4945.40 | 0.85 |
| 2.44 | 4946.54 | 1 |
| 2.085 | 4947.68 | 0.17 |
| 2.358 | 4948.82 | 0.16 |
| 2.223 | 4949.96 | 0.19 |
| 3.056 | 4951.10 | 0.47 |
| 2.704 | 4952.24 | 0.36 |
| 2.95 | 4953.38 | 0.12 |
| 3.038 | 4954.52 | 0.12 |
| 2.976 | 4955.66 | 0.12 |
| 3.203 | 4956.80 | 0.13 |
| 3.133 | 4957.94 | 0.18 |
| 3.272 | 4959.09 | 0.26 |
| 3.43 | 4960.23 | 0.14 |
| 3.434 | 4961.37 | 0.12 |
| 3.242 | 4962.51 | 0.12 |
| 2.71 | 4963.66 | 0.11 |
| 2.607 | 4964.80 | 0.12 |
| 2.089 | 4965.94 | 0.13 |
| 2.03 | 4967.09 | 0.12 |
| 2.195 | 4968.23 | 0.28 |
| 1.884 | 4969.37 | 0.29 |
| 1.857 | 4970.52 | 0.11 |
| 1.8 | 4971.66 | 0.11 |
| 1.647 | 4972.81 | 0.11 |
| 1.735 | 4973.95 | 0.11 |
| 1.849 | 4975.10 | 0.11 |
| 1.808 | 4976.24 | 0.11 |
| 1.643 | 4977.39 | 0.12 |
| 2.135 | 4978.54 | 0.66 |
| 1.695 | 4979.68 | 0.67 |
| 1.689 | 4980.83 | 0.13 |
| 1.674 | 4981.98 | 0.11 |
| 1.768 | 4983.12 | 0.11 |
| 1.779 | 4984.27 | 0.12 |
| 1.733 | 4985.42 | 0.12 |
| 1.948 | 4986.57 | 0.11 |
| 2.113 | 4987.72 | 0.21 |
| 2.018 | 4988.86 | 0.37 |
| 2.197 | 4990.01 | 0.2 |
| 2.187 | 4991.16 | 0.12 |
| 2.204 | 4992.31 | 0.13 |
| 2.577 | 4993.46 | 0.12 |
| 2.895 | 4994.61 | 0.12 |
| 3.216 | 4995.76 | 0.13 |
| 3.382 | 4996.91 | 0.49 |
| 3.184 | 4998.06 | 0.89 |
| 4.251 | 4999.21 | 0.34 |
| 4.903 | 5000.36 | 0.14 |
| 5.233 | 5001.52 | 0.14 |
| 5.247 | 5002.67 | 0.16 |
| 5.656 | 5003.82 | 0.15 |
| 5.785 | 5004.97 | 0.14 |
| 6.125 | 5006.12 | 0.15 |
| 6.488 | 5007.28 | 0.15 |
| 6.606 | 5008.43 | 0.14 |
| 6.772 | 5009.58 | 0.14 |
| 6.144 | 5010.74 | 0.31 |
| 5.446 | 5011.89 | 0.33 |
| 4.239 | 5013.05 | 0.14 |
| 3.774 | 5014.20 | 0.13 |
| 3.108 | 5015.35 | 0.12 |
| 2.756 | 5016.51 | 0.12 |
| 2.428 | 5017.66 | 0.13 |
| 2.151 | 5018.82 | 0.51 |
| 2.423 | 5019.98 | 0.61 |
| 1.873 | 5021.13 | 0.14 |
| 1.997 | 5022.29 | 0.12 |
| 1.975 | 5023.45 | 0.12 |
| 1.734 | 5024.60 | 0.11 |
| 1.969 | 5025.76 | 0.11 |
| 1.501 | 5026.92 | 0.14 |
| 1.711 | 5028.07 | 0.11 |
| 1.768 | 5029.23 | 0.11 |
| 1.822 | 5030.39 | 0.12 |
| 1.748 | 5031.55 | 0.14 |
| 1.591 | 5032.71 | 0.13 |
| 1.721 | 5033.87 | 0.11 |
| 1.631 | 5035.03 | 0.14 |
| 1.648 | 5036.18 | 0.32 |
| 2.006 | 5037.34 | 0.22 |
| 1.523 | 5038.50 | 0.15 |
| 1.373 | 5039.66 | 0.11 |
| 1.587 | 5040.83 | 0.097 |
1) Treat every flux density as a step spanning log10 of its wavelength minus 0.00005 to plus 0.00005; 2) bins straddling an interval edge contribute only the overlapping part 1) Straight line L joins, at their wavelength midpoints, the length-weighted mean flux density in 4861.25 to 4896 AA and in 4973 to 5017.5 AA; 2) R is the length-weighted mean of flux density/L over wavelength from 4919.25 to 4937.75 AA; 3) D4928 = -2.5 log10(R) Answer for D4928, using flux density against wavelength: 0.44 mag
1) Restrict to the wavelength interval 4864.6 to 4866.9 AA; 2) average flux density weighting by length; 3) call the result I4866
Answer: 1.86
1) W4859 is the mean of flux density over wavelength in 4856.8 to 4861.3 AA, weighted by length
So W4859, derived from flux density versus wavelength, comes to 1.78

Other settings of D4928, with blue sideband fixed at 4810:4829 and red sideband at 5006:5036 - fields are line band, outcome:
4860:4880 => 0.168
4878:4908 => 0.326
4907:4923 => 0.462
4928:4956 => 0.226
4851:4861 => 0.066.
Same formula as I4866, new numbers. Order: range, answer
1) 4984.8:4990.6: 2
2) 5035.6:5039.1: 1.73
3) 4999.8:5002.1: 5.05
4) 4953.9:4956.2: 3.01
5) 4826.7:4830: 1.78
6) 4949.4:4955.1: 2.8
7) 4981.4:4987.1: 1.78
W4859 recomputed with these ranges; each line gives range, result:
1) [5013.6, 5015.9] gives 3.47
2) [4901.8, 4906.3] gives 1.57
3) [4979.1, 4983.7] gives 1.71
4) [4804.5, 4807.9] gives 1.77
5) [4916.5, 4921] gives 1.65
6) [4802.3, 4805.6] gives 1.75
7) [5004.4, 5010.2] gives 6.35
